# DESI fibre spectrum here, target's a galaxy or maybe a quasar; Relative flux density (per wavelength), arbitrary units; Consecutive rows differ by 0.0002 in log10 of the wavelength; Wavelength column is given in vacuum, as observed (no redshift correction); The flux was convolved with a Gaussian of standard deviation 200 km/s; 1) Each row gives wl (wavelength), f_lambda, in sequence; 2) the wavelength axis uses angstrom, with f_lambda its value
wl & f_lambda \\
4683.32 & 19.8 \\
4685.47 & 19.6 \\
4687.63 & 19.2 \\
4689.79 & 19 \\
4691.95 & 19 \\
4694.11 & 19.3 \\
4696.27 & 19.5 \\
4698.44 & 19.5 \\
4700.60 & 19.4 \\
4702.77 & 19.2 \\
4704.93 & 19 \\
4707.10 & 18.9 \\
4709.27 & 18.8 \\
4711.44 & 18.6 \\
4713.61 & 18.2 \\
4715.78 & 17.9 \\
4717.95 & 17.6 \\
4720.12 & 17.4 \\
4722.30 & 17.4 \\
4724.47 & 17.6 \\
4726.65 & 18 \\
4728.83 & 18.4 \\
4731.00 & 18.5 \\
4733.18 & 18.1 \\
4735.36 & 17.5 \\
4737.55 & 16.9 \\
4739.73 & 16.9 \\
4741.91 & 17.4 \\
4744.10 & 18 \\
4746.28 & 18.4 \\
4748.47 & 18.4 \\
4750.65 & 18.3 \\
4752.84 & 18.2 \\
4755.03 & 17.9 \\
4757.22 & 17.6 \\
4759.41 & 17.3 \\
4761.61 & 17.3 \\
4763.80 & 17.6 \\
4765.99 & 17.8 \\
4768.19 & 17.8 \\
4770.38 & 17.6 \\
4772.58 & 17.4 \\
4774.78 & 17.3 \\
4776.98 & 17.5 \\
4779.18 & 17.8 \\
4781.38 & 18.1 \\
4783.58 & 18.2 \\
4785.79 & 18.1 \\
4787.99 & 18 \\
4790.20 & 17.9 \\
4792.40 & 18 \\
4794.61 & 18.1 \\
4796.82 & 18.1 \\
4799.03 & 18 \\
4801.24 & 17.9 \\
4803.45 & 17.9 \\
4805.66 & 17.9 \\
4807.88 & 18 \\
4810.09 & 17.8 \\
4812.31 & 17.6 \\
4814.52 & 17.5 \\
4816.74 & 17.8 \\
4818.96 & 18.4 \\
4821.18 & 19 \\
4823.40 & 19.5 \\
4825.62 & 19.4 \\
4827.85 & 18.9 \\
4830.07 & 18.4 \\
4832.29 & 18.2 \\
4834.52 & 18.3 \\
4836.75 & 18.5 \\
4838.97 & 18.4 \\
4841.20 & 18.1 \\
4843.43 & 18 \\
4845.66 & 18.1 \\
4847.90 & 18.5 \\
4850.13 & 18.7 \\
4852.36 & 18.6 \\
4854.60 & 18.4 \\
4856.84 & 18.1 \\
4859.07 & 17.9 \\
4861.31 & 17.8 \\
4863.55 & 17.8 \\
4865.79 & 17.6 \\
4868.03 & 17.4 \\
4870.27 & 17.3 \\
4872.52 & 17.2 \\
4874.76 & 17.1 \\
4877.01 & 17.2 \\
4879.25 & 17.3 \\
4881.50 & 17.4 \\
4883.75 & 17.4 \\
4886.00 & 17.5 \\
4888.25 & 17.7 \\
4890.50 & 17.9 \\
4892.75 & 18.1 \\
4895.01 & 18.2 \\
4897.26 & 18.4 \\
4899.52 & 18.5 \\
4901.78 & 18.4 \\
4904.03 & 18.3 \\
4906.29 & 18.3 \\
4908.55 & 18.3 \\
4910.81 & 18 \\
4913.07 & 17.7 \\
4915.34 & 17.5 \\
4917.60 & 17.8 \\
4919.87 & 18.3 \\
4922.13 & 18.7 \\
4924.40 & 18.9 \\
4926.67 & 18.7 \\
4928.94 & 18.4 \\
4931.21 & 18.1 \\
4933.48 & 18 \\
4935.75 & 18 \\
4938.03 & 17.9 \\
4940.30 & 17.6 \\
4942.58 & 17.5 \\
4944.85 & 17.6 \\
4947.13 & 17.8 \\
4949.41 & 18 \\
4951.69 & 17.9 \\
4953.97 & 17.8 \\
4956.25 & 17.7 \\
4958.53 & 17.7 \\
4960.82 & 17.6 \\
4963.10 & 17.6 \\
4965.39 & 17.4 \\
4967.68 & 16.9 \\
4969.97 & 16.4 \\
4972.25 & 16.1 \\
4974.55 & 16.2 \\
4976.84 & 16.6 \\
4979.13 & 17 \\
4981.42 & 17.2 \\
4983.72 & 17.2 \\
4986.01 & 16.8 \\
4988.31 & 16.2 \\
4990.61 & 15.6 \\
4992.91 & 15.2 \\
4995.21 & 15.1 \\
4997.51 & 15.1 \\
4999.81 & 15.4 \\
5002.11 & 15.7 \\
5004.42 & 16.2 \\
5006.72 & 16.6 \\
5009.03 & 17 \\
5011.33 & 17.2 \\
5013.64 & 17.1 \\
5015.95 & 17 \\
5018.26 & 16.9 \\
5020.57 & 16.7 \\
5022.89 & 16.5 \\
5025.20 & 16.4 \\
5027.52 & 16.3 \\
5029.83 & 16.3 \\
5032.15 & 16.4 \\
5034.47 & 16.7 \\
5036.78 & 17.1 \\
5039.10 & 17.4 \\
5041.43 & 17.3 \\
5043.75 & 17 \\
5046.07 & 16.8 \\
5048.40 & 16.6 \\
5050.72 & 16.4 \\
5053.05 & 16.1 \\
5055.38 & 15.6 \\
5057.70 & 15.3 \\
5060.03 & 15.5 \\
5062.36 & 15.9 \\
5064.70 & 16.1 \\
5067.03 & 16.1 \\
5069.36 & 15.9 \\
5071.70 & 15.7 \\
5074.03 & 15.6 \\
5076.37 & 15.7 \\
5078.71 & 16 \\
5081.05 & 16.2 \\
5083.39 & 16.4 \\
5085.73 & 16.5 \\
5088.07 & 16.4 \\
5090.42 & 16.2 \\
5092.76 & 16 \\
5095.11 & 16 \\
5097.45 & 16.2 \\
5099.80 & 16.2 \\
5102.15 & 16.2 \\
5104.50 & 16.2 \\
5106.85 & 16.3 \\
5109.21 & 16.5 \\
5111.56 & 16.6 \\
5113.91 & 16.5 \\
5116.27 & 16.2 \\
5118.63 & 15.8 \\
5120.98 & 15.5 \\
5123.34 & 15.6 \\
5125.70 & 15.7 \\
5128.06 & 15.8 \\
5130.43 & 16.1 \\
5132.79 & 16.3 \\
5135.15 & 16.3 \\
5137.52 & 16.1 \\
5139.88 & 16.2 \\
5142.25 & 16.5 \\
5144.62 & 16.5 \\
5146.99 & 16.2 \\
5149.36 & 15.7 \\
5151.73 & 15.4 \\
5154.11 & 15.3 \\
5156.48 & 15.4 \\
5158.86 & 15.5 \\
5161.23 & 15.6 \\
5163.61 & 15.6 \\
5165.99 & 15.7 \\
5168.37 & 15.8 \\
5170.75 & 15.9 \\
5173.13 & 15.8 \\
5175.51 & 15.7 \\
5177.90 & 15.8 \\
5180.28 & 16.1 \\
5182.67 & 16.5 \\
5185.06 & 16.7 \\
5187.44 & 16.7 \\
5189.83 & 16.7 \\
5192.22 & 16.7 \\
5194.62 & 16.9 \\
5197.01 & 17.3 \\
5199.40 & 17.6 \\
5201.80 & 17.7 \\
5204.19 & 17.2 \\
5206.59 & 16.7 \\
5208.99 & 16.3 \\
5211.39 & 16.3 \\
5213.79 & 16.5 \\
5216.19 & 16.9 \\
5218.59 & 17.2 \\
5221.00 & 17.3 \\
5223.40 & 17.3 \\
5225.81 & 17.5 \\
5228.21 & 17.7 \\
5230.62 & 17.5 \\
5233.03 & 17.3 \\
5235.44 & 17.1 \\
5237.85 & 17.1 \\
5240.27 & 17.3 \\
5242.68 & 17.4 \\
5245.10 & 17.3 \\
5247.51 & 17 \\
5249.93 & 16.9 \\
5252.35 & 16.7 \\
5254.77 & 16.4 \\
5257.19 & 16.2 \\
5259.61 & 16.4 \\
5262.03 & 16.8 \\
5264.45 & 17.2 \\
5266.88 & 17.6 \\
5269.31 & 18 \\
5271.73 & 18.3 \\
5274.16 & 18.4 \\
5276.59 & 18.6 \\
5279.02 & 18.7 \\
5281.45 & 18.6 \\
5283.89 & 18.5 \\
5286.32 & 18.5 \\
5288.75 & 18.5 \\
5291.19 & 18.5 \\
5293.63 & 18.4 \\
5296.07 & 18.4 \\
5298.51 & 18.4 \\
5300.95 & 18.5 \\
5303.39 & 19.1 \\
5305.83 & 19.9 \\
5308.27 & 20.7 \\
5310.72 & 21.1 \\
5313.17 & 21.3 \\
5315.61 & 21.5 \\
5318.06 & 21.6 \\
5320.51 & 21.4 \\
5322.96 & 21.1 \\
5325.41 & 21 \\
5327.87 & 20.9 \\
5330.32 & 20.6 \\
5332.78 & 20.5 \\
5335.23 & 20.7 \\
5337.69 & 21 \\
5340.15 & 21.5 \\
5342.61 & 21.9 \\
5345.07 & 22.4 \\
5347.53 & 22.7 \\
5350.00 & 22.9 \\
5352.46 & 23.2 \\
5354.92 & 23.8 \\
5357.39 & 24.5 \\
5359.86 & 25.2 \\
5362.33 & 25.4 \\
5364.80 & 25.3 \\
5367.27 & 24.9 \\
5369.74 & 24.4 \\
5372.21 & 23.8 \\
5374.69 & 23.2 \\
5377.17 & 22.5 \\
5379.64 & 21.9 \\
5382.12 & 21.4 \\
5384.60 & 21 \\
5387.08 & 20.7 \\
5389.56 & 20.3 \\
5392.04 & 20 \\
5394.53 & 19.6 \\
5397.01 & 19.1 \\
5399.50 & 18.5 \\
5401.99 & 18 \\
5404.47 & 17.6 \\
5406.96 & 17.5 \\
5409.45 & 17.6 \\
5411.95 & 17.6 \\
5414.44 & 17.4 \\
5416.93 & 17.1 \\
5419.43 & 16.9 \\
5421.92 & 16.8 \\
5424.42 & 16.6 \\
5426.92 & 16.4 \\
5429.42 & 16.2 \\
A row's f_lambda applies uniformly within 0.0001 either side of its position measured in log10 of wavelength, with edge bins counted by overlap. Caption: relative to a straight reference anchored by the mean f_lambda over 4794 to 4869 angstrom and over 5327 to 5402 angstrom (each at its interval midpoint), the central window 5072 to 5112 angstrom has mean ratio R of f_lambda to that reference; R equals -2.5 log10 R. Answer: 0.24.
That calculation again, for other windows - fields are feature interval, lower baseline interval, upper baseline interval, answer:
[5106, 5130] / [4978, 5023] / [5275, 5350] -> 0.114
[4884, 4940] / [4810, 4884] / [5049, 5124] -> -0.038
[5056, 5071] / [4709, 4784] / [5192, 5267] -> 0.099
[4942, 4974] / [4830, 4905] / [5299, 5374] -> 0.081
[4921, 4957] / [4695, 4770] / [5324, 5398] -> 0.081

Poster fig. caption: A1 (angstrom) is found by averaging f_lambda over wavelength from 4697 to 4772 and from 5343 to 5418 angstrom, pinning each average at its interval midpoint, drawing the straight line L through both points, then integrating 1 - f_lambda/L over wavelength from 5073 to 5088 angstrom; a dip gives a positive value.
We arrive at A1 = 2.8 angstrom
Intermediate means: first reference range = 18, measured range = 16.1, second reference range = 21.3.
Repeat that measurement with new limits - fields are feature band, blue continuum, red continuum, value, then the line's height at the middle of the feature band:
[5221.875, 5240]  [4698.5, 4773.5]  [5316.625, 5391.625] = 3.5 angstrom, 21.5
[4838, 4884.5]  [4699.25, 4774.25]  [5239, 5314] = 0.5 angstrom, 18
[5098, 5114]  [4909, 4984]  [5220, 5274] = 1.0 angstrom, 17.4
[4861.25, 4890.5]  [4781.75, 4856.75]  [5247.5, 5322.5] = 1.4 angstrom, 18.3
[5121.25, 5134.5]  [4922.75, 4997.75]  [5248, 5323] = 1.5 angstrom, 18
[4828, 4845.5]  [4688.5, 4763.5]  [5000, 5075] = -0.7 angstrom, 17.6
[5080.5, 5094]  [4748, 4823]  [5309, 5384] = 2.7 angstrom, 20.3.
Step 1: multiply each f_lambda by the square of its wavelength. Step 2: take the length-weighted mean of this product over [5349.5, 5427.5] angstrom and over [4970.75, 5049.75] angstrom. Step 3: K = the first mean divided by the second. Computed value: 1.45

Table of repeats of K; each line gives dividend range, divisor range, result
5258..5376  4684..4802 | 1.44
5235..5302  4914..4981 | 1.14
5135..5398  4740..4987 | 1.24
